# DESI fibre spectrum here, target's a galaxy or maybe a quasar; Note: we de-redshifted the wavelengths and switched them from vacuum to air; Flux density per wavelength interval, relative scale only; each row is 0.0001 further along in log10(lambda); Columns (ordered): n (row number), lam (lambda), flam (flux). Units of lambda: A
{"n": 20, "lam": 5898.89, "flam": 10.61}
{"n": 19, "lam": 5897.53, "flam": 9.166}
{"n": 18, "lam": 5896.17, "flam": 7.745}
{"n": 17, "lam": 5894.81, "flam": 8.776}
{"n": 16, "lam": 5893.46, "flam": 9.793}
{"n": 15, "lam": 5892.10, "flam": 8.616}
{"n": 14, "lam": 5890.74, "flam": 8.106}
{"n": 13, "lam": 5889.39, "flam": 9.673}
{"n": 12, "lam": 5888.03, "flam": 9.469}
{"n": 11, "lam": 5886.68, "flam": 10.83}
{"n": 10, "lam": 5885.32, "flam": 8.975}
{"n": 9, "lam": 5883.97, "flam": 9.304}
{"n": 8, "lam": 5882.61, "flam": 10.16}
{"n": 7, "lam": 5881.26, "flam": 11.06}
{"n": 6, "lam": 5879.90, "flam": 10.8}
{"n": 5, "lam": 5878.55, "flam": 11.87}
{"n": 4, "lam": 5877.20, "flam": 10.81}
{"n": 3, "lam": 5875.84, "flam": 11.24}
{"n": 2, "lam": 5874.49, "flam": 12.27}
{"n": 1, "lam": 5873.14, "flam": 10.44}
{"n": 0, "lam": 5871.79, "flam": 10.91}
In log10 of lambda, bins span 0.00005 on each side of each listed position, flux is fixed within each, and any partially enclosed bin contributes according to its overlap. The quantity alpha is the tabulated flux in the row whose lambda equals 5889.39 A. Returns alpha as 9.673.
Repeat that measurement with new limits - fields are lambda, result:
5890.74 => 8.106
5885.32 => 8.975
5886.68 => 10.83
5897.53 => 9.166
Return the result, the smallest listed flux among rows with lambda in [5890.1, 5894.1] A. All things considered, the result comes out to 8.106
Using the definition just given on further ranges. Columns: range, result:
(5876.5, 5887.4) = 8.975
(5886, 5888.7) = 9.469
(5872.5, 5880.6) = 10.44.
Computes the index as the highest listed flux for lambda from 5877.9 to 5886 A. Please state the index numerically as 11.87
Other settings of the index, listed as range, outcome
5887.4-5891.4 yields 9.673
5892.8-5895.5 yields 9.793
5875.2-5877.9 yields 11.24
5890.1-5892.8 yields 8.616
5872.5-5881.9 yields 12.27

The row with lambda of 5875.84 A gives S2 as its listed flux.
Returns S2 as 11.24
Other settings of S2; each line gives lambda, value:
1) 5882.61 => 10.16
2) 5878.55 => 11.87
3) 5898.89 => 10.61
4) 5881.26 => 11.06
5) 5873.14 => 10.44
